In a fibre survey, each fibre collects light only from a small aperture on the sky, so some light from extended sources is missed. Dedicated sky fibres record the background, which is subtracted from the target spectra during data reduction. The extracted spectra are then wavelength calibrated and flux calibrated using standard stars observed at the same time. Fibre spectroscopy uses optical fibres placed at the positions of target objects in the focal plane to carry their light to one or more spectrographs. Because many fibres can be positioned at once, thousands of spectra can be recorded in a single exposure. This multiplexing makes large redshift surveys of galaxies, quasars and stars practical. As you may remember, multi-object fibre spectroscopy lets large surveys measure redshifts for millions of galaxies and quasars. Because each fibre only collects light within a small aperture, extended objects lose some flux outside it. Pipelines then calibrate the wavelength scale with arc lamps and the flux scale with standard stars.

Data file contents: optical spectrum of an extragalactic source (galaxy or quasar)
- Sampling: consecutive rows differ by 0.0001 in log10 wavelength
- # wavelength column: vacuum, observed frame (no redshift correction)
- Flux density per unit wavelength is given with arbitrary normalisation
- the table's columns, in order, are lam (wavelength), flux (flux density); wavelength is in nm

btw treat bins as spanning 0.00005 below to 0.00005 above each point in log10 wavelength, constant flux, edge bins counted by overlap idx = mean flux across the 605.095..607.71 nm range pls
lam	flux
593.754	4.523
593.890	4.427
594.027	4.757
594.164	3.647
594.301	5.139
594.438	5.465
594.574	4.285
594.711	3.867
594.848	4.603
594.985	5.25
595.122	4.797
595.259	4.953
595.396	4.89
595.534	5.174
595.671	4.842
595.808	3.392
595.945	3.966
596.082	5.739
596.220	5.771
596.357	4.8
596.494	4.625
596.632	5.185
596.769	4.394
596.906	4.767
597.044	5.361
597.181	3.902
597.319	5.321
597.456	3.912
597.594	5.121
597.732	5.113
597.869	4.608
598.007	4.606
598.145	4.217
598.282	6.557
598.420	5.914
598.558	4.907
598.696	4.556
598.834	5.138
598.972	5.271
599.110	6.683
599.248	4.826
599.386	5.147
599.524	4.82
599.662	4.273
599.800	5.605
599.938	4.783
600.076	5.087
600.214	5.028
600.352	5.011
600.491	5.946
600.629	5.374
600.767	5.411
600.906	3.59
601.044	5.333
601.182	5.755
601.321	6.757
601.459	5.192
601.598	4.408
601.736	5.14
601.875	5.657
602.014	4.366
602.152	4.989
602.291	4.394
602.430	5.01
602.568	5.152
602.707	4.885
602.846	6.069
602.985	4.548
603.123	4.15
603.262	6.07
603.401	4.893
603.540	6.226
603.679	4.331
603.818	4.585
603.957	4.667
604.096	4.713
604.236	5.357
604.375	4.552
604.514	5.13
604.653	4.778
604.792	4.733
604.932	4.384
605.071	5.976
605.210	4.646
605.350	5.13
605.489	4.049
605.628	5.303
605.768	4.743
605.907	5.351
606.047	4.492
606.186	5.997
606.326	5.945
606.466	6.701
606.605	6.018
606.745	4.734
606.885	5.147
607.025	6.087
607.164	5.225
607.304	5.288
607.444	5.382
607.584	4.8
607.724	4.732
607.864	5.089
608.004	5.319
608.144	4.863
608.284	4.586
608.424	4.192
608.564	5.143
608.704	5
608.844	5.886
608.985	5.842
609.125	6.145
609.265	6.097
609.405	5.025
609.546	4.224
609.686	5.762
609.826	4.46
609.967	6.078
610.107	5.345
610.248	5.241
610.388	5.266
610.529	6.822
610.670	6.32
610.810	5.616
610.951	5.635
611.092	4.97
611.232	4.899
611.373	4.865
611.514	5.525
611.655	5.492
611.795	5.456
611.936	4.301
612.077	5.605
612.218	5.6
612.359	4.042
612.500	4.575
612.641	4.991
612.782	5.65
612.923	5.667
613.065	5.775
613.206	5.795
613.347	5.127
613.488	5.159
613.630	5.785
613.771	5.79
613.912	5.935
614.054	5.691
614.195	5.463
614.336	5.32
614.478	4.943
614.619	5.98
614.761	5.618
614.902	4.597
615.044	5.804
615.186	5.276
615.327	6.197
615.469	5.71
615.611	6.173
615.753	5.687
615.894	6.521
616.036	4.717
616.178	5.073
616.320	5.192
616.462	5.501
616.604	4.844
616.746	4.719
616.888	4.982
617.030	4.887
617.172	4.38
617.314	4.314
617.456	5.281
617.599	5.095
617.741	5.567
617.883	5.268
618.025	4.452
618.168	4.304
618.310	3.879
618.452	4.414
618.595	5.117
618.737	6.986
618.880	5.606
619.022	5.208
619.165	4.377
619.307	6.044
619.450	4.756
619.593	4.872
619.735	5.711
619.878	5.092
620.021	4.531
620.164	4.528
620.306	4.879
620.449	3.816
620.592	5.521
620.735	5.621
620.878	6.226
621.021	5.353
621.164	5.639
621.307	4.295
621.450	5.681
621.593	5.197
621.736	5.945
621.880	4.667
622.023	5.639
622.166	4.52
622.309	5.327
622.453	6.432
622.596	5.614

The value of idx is 5.28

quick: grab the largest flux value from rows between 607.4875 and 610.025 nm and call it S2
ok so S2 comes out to 6.145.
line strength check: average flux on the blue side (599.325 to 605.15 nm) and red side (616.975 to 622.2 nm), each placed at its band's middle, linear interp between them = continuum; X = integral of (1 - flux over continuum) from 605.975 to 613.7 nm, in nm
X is -0.423 nm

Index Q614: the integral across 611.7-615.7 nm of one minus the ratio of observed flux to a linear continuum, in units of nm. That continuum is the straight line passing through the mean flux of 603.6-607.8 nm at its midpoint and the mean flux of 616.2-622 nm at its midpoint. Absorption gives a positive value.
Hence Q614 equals -0.27 nm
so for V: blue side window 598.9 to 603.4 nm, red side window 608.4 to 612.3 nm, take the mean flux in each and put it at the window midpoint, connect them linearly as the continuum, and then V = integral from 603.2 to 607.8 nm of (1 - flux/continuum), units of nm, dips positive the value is 0.10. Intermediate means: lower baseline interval 5.14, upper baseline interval 5.4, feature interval 5.15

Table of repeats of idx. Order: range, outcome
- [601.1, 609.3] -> 5.16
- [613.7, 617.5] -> 5.36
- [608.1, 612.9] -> 5.29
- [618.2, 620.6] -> 5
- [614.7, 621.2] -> 5.18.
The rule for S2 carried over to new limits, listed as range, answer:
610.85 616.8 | 6.521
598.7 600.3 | 6.683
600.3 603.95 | 6.757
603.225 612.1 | 6.822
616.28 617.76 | 5.567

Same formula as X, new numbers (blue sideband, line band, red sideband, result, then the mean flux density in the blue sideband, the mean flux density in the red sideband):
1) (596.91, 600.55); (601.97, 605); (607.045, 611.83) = 0.153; 5.06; 5.32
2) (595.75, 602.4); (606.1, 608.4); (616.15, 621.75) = -0.137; 5.02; 5.07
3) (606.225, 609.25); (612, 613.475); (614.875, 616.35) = 0.060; 5.36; 5.58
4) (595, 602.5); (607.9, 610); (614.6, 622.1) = -0.048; 5.01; 5.2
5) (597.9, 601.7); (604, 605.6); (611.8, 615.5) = 0.120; 5.19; 5.4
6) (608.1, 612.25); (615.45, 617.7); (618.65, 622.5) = 0.048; 5.34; 5.27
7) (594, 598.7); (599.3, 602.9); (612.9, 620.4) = -0.146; 4.82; 5.25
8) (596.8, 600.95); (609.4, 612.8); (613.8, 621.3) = -0.076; 5.03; 5.22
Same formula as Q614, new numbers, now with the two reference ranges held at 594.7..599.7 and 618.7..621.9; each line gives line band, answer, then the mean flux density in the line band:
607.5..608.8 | 0.05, 4.89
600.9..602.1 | -0.06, 5.21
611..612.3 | -0.02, 5.19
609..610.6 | -0.13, 5.51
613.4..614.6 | -0.09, 5.53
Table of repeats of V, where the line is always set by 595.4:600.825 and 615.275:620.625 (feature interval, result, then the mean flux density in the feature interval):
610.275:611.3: -0.11 nm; 5.63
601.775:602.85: 0.00 nm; 5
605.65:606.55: -0.09 nm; 5.53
